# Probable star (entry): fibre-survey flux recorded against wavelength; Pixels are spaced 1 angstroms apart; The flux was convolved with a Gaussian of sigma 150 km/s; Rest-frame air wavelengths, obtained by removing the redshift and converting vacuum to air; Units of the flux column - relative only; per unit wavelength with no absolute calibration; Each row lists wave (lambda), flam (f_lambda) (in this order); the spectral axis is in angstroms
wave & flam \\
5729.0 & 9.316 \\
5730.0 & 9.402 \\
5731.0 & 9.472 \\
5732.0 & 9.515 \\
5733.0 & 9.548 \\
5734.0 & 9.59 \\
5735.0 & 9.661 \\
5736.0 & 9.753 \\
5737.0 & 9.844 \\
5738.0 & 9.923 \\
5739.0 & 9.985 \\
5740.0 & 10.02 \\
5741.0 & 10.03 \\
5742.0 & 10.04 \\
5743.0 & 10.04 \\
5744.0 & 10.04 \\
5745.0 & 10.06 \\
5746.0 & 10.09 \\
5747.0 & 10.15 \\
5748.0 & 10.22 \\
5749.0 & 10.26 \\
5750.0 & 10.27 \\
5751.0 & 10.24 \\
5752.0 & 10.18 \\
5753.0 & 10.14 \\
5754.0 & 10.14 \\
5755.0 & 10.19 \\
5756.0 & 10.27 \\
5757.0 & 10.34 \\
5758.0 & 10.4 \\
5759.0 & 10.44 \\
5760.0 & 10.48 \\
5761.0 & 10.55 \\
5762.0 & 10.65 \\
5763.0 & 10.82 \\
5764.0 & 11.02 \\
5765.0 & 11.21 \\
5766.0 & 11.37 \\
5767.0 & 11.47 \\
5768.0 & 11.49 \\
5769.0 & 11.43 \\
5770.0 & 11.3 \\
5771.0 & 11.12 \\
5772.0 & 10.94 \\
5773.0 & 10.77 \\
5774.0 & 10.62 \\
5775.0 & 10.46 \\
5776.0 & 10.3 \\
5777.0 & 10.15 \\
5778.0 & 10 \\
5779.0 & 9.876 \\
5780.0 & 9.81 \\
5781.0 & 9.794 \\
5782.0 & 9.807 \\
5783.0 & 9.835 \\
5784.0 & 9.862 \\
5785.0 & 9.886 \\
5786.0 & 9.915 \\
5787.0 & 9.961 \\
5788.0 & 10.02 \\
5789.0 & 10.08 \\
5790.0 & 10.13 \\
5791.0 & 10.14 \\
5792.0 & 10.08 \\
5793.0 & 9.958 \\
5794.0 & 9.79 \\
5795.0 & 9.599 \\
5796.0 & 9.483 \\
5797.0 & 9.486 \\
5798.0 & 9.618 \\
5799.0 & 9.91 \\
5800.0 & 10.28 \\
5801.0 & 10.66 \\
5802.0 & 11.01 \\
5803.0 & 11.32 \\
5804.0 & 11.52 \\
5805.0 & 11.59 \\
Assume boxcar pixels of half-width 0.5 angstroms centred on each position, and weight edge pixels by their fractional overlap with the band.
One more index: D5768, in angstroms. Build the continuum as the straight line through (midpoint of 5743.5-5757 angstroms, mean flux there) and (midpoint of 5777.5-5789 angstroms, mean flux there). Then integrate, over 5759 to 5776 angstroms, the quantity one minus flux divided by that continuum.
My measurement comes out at -1.5 angstroms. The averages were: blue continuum 10.2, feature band 10.9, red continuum 9.9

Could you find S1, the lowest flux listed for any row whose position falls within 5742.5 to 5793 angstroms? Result 9.794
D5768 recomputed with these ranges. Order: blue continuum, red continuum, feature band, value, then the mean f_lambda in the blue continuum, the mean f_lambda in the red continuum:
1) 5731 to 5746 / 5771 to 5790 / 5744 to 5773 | -1.8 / 9.86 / 10.1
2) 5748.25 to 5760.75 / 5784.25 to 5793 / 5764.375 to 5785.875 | -0.9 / 10.3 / 10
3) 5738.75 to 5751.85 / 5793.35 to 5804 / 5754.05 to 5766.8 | -0.6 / 10.1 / 10.2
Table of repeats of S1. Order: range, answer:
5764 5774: 10.62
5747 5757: 10.14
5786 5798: 9.483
